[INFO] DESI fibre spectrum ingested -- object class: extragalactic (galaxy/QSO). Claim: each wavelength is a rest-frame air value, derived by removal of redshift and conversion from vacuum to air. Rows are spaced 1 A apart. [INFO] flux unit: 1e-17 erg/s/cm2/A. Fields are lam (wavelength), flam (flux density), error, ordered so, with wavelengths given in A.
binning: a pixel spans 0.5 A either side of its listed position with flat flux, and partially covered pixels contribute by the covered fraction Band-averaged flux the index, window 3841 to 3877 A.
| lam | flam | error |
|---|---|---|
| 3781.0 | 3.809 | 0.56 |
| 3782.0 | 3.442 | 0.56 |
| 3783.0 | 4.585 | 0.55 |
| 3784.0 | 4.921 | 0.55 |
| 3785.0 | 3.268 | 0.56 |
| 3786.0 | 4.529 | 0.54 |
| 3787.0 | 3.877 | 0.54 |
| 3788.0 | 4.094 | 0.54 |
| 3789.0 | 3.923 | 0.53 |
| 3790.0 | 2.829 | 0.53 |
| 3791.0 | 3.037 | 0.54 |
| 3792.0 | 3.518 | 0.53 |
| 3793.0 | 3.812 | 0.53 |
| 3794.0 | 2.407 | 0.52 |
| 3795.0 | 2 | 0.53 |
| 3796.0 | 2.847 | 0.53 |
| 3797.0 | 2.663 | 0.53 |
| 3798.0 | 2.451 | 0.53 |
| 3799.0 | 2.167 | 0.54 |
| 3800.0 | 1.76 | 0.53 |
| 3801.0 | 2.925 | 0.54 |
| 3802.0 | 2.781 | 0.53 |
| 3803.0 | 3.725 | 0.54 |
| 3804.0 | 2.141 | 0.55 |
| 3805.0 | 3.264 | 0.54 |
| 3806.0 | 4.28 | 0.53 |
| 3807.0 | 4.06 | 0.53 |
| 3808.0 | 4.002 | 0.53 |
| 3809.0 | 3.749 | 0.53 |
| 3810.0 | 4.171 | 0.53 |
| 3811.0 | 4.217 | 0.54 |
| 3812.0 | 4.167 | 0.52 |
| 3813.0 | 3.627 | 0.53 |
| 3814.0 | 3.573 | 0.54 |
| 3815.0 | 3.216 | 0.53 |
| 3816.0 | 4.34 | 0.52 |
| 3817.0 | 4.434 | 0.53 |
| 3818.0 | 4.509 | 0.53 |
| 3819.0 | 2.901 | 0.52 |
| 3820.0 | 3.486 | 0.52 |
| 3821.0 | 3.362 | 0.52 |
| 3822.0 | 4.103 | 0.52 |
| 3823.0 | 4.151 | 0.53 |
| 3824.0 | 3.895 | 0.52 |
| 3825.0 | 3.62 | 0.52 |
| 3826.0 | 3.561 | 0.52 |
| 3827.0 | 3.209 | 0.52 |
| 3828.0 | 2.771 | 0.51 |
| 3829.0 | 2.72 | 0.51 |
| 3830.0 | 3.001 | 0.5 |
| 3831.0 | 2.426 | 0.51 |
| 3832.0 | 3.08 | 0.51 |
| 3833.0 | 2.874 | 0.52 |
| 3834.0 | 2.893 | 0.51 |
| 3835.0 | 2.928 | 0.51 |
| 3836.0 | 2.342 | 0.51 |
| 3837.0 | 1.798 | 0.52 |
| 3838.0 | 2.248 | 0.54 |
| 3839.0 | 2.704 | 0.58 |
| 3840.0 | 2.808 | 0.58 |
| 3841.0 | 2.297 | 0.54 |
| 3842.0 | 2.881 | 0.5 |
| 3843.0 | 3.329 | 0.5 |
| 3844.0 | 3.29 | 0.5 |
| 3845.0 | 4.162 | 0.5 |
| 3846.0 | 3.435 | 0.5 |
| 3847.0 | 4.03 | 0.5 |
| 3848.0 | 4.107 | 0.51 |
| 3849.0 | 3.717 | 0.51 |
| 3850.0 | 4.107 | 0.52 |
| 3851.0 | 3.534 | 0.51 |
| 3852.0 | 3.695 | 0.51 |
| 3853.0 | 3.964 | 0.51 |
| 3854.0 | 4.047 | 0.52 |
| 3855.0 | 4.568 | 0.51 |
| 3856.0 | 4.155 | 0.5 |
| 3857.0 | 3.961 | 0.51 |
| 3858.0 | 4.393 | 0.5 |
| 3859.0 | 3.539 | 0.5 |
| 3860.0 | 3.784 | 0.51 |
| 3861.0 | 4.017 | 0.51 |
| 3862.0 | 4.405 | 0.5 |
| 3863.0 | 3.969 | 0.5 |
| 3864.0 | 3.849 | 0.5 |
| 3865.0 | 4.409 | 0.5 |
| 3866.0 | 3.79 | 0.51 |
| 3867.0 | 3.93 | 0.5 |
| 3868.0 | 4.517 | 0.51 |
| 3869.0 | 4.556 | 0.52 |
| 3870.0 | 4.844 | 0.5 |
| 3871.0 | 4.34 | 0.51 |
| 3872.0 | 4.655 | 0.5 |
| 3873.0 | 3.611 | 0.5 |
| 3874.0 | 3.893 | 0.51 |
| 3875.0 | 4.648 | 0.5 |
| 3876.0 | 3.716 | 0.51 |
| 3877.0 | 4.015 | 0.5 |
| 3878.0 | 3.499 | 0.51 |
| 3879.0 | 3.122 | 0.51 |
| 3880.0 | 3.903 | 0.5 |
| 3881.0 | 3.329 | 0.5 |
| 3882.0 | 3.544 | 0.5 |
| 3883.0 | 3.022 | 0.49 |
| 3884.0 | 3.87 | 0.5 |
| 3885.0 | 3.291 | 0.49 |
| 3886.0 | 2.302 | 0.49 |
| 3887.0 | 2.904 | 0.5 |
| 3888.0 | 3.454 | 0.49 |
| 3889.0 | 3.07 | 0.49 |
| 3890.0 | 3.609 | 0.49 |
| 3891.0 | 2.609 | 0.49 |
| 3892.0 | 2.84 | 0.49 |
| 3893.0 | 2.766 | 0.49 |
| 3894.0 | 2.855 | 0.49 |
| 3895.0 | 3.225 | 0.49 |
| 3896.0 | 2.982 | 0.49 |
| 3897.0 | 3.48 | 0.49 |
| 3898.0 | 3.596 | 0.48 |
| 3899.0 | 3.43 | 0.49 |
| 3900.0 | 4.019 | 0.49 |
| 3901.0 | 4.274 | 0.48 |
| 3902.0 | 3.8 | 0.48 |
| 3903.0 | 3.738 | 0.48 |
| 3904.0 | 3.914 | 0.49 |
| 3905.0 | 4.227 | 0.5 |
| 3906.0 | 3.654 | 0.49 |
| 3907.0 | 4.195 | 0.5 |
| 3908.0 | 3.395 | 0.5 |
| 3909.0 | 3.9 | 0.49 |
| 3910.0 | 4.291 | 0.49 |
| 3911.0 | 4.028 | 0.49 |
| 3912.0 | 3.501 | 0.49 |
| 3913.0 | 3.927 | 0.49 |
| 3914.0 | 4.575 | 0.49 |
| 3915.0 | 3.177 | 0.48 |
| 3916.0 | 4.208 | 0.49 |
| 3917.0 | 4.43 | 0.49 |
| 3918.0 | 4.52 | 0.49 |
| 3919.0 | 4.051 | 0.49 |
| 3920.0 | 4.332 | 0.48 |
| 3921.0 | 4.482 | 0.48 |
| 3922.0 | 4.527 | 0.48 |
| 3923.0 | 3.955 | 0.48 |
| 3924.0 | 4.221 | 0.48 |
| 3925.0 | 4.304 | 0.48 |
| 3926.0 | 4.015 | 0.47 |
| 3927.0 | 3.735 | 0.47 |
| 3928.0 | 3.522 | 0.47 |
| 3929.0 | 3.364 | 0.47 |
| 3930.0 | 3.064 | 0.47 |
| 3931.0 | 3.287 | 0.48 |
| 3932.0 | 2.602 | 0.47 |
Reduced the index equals 3.97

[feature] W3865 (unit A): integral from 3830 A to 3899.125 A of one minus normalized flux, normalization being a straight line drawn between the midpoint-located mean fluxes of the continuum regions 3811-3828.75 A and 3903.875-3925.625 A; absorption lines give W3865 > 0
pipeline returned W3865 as 6.5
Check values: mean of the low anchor 3.7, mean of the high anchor 4.08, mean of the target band 3.52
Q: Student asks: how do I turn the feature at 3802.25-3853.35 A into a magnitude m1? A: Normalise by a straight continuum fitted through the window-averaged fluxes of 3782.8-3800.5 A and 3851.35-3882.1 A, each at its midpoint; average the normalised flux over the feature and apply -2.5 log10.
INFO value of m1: 0.06 mag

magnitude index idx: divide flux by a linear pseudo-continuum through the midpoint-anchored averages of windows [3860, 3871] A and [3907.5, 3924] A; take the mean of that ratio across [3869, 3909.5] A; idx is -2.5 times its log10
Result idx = 0.16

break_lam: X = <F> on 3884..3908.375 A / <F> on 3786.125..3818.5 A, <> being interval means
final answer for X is 1.00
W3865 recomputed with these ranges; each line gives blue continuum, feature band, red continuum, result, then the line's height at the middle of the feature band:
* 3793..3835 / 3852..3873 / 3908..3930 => -3.0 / 3.63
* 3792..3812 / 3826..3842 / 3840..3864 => 3.8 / 3.56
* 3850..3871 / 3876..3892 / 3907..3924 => 3.1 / 4.1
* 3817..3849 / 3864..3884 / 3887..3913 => -3.2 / 3.42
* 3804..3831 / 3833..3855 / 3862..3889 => 2.7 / 3.72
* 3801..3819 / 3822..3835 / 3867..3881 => 2.1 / 3.83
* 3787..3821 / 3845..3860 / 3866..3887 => -1.2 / 3.66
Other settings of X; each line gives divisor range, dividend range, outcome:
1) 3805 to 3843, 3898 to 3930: 1.18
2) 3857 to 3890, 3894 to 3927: 1.03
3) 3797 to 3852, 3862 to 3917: 1.12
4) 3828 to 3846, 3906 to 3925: 1.45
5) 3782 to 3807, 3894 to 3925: 1.20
